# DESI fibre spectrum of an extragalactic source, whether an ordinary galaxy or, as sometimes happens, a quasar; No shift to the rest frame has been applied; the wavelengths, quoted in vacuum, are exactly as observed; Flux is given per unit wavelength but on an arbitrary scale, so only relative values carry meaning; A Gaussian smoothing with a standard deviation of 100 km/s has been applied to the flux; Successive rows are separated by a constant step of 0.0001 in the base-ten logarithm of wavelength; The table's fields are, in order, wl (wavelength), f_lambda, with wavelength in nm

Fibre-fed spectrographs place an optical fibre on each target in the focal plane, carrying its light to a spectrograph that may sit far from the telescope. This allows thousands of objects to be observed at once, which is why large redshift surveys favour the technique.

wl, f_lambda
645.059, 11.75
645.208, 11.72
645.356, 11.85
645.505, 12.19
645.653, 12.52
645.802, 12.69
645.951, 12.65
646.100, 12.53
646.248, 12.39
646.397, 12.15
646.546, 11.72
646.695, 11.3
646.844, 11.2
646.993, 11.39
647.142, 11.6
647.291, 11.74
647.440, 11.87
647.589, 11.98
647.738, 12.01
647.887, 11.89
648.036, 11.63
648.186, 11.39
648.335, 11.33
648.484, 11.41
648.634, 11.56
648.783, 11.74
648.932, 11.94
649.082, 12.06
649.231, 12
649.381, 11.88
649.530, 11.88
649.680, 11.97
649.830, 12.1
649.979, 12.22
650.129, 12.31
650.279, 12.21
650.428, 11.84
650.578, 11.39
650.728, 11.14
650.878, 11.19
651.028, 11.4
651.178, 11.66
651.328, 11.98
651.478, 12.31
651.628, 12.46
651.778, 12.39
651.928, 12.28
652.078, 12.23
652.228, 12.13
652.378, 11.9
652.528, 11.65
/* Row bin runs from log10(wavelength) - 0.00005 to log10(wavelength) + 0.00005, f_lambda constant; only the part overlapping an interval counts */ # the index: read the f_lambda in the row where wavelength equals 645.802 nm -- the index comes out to 12.69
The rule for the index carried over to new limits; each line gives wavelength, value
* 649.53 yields 11.88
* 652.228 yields 12.13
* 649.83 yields 12.1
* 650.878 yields 11.19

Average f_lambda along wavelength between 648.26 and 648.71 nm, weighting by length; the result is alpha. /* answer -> 11.4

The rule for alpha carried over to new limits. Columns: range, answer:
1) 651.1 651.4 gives 11.8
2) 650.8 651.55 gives 11.7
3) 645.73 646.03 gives 12.6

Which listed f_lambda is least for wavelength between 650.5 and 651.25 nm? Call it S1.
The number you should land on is 11.14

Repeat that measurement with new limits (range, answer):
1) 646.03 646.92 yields 11.2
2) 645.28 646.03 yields 11.85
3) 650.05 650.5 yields 11.84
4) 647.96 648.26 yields 11.39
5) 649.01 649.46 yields 11.88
